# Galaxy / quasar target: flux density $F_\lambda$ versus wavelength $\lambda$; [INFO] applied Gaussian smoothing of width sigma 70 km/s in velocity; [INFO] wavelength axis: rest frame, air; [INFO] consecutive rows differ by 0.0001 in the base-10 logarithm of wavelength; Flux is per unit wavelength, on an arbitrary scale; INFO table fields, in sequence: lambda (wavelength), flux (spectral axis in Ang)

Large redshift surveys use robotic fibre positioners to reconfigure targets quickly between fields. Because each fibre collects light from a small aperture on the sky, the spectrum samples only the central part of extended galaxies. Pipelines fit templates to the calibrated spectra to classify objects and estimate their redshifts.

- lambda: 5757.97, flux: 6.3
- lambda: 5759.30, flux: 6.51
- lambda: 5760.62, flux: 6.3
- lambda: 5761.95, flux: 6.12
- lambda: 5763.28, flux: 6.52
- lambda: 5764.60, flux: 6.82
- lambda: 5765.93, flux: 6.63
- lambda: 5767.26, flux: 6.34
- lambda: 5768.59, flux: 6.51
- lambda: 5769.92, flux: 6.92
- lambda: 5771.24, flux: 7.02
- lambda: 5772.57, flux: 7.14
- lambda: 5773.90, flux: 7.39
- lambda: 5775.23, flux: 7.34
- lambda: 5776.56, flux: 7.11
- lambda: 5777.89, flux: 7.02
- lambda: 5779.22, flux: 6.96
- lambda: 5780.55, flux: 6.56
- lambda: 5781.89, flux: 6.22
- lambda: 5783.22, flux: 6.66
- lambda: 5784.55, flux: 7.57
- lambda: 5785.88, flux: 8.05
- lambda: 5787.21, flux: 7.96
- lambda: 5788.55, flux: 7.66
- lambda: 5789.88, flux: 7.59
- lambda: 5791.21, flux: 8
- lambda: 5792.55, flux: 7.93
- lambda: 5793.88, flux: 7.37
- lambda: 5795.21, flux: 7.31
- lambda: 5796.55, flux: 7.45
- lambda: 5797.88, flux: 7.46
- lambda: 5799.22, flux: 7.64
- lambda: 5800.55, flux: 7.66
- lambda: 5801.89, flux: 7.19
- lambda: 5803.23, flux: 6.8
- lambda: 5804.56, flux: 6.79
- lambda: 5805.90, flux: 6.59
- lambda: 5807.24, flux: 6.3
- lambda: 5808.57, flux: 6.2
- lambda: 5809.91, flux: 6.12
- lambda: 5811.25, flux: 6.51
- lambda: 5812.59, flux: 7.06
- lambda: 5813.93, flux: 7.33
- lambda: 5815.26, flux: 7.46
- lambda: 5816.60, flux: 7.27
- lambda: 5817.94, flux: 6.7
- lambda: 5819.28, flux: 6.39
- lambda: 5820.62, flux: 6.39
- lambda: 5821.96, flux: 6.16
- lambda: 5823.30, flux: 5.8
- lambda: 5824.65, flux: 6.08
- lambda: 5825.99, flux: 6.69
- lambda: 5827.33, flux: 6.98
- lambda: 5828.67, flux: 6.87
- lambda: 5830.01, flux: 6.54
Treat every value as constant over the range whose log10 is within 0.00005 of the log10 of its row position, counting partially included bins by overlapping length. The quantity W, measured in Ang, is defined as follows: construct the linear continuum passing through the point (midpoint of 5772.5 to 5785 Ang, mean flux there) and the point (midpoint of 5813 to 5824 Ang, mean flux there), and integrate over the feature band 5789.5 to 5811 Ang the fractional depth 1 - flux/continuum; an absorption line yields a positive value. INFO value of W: -1.0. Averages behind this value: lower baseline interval 6.98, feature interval 7.13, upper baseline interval 6.69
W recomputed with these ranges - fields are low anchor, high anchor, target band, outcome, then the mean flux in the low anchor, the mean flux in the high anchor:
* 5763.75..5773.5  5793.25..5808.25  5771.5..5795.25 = -1.3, 6.78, 7.12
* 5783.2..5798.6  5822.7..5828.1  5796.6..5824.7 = 0.6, 7.62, 6.4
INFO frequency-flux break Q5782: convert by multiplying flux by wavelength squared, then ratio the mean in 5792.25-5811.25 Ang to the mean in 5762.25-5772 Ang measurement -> 1.1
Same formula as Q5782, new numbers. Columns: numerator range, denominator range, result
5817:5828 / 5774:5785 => 0.94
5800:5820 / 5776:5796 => 0.94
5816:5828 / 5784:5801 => 0.85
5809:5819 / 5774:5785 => 1.00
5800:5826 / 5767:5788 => 0.96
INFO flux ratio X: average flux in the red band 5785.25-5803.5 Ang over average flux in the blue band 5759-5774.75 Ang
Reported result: 1.13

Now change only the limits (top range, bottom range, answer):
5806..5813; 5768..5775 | 0.91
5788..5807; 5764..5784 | 1.08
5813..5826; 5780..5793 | 0.89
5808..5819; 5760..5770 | 1.05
